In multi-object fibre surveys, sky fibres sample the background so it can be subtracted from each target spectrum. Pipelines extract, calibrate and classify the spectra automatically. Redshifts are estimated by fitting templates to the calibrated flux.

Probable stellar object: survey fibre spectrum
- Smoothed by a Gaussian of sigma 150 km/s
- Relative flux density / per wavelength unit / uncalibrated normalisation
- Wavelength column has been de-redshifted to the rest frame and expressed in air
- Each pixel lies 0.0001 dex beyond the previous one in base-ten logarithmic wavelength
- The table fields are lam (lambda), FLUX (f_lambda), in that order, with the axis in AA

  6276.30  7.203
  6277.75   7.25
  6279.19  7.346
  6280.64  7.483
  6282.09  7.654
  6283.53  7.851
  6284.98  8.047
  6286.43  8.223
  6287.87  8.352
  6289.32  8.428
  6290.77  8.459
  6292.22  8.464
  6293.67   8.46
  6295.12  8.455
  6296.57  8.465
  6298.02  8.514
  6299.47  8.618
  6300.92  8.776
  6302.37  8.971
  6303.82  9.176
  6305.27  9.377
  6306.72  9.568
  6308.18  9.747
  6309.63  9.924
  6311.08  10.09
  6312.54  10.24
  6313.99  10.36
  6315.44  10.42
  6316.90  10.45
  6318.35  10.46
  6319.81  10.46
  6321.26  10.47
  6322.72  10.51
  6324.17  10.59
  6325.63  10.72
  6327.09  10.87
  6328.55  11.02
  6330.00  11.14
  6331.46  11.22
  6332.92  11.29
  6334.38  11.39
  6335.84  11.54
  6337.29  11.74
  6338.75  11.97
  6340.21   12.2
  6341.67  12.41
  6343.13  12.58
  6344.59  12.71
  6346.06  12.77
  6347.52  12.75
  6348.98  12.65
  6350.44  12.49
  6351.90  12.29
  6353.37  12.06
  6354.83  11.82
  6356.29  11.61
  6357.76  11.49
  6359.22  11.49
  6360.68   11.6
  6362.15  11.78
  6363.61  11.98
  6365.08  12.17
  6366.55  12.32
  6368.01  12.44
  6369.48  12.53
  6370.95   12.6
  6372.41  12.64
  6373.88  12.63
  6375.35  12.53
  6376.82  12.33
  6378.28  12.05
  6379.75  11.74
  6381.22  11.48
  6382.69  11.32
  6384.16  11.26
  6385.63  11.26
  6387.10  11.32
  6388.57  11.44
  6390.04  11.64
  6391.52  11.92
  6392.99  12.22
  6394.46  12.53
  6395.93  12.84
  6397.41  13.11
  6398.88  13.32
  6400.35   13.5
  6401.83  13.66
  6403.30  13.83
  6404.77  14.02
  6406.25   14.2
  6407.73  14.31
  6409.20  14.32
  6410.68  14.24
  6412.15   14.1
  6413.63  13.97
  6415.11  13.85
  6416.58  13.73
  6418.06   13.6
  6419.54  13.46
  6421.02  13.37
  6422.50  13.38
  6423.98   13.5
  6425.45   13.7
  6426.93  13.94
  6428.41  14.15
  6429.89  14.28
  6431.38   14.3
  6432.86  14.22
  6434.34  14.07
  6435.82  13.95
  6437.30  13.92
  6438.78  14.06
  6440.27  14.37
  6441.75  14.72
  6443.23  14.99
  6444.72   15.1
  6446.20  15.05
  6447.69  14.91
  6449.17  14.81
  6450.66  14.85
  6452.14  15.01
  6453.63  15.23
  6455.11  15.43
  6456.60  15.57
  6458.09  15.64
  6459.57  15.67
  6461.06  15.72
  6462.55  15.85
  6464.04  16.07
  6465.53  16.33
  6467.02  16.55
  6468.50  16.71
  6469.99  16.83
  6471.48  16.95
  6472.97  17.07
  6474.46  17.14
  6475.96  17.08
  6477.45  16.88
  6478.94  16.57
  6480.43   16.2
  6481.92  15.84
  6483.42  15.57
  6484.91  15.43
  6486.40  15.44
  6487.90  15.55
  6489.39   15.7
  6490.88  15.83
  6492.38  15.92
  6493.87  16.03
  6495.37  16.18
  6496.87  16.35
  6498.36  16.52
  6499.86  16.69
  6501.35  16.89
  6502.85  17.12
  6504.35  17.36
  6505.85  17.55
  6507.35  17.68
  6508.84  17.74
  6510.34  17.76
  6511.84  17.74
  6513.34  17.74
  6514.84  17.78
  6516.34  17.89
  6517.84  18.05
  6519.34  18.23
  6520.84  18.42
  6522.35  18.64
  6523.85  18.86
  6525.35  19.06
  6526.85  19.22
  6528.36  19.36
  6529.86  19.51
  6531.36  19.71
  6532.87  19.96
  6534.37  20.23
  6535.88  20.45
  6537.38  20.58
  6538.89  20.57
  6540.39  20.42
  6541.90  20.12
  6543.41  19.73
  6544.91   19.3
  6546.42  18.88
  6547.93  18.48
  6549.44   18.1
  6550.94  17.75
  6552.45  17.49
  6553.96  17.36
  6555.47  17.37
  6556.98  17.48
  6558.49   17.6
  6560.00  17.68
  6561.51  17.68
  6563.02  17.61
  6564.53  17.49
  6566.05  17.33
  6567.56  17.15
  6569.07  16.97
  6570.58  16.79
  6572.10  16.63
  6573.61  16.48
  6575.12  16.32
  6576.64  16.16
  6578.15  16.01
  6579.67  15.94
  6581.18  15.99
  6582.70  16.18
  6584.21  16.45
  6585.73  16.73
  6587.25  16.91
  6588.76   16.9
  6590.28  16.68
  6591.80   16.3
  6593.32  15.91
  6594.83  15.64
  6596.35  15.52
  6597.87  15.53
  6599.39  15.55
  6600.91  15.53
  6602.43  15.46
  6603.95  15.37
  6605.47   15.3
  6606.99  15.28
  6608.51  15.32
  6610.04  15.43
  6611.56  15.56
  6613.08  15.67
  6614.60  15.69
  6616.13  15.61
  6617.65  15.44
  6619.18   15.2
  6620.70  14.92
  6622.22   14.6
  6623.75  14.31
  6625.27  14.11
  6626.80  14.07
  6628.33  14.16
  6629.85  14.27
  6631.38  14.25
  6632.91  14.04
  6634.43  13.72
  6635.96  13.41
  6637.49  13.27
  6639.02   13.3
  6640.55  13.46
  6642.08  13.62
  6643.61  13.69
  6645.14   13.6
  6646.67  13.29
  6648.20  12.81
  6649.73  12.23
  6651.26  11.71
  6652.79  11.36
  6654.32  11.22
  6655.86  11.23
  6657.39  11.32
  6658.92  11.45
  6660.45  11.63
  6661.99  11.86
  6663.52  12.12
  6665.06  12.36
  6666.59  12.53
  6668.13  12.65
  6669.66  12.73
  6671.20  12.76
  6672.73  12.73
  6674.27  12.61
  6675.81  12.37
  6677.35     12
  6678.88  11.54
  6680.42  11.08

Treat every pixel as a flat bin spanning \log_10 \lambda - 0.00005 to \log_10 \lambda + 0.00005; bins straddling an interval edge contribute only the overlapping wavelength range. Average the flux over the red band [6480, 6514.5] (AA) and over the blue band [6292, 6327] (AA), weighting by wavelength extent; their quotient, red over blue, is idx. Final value 1.71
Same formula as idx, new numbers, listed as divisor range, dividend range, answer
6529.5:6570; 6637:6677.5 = 0.67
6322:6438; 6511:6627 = 1.36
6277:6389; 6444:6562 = 1.62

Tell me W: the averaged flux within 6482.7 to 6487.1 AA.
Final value 15.5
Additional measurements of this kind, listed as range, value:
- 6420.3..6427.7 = 13.6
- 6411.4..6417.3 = 13.9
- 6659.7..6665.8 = 12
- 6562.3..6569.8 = 17.3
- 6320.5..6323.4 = 10.5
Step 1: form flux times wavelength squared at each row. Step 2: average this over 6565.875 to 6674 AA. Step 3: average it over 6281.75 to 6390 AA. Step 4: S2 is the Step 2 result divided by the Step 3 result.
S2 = 1.5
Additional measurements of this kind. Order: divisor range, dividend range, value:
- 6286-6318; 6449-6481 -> 1.85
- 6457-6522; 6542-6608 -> 1.03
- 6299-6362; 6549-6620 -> 1.60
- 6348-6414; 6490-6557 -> 1.52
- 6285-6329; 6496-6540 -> 2.07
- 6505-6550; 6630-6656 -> 0.71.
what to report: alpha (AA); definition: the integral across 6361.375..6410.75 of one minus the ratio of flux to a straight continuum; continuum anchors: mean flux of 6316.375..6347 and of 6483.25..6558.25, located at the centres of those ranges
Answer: 2.7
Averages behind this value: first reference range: 11.4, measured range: 12.5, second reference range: 18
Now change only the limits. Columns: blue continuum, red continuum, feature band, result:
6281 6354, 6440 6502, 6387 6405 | 0.6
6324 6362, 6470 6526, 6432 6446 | 0.6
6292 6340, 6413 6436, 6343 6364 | -1.3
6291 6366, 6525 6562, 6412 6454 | 1.6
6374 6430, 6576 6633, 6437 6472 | -4.5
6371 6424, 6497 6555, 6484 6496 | 0.8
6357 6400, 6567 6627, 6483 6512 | -5.0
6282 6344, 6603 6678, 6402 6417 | -4.1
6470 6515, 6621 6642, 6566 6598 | -3.2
